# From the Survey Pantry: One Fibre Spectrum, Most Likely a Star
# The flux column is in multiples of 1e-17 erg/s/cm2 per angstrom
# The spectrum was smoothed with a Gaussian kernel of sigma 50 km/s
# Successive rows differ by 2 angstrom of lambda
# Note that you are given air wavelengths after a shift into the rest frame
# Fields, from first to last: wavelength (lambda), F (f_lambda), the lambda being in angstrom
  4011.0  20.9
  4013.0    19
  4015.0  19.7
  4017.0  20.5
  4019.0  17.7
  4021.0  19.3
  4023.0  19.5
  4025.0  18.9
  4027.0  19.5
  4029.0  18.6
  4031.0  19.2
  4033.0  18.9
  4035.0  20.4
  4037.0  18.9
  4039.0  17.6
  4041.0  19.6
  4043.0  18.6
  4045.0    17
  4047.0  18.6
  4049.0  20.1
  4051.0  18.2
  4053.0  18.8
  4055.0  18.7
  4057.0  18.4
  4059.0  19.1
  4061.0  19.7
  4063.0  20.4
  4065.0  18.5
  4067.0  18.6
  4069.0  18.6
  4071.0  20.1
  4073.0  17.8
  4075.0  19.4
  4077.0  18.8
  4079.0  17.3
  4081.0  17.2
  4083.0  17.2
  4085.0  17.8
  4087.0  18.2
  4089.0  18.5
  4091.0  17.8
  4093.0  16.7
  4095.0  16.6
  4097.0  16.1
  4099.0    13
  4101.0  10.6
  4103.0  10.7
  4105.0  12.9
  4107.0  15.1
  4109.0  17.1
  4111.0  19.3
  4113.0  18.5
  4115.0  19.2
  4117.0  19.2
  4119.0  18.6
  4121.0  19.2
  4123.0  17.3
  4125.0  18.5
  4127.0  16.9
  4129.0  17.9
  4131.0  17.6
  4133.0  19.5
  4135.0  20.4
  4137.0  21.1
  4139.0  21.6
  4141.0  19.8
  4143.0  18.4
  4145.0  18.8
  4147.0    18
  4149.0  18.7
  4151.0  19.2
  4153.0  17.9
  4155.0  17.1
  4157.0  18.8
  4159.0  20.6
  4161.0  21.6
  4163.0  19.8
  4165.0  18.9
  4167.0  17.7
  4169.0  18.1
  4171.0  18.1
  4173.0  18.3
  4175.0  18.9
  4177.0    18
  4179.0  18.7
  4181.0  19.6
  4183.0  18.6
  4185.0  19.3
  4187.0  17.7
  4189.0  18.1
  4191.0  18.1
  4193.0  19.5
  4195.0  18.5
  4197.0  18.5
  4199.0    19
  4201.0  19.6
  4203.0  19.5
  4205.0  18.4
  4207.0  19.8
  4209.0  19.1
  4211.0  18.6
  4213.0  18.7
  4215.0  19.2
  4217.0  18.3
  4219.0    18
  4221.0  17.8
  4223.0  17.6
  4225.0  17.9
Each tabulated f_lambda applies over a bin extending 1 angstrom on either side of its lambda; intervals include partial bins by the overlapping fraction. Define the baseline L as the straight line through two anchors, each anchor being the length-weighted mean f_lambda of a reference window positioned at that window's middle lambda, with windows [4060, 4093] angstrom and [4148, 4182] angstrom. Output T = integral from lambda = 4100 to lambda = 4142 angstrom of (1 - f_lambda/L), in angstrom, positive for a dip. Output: 2.2 angstrom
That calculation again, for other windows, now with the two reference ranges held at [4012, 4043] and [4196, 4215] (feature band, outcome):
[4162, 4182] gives 0.46 angstrom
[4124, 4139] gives 0.04 angstrom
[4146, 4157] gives 0.48 angstrom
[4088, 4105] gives 3.76 angstrom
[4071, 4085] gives 0.74 angstrom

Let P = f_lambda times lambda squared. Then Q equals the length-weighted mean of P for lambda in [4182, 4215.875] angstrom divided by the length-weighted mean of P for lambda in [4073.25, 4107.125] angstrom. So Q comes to 1.23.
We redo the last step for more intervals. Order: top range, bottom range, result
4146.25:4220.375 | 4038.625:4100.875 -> 1.10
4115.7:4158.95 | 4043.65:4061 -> 1.05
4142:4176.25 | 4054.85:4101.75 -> 1.10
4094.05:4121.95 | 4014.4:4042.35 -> 0.88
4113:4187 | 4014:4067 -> 1.05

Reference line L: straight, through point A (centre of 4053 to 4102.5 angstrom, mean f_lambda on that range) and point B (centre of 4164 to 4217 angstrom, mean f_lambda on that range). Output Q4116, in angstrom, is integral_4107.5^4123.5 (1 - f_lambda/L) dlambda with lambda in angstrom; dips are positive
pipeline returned -0.4 angstrom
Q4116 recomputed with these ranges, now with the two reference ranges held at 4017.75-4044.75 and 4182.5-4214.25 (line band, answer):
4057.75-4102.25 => 3.06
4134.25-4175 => -0.61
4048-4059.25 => 0.03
